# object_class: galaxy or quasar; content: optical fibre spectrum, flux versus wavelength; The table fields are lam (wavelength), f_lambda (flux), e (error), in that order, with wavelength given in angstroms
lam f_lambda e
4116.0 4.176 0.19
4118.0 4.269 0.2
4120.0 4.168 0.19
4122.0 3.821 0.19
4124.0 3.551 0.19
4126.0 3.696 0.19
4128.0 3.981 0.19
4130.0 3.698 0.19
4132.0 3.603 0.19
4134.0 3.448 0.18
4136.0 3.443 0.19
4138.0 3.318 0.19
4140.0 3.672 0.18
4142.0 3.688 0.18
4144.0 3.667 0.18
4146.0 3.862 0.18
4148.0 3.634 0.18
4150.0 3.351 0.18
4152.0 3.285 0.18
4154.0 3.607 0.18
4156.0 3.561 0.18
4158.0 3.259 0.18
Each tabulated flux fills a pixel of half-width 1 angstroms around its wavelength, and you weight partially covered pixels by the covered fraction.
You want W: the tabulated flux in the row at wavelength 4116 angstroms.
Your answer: 4.176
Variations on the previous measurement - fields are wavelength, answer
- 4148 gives 3.634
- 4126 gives 3.696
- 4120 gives 4.168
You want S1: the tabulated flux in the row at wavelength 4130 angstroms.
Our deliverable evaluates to 3.698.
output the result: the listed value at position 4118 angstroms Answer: 4.269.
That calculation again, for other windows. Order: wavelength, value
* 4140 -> 3.672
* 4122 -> 3.821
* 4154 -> 3.607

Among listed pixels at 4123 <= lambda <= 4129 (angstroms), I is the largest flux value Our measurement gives 3.981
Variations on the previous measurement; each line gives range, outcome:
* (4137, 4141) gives 3.672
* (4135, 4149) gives 3.862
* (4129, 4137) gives 3.698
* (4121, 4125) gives 3.821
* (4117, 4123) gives 4.269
